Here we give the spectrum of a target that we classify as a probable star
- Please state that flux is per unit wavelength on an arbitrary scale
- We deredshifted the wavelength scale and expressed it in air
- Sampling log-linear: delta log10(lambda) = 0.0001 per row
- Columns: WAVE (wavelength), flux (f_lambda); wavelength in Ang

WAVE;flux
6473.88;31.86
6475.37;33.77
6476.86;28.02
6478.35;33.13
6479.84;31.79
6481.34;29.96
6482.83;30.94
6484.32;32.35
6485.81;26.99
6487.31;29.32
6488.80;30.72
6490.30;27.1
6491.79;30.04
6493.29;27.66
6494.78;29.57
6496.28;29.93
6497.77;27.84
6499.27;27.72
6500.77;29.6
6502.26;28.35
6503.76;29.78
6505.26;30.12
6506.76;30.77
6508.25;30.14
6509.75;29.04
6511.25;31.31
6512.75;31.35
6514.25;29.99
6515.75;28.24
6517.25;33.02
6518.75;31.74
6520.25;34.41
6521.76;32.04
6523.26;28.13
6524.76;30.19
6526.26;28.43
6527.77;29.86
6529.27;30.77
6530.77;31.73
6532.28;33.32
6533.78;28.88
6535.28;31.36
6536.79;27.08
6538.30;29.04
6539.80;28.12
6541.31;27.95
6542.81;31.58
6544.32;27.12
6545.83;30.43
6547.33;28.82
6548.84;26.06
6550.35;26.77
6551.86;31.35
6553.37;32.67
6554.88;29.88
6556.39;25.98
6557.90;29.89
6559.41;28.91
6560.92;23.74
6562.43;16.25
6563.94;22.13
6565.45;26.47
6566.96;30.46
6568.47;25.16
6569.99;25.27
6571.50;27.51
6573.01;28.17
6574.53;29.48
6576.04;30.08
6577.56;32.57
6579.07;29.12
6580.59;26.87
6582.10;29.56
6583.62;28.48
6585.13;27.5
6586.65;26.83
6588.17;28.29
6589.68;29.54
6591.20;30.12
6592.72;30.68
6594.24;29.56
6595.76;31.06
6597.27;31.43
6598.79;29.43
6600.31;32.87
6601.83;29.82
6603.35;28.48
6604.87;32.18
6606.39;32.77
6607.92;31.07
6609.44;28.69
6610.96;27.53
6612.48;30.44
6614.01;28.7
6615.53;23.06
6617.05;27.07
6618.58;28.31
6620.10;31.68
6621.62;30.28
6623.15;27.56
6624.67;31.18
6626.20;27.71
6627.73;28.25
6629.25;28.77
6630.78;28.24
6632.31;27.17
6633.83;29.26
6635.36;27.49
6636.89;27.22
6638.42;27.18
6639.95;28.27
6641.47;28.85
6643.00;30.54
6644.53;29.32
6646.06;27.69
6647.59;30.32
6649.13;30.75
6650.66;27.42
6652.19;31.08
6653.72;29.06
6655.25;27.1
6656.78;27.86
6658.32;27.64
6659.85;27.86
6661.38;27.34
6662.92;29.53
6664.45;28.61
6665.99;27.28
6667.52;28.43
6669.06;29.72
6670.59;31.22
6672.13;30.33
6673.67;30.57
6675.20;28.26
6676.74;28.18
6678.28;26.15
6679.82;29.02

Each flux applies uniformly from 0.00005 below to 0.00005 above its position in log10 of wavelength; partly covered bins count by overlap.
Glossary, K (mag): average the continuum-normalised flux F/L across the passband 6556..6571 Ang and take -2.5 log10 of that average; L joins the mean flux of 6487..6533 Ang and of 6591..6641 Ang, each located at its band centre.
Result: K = 0.16 mag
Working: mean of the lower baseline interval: 30.1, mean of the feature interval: 25.5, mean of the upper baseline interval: 29.2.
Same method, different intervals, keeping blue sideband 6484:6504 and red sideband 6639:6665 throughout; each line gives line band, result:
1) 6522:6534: -0.050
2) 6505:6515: -0.053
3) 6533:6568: 0.040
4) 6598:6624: -0.022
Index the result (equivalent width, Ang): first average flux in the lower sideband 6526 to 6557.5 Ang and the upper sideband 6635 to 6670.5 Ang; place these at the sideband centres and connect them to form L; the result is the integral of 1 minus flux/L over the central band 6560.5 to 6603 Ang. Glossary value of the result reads 1.3 Ang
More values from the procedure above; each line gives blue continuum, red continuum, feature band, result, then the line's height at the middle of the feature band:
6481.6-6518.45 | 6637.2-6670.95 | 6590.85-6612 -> -1.0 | 29.1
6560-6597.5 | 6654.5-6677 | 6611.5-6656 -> -0.4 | 28.4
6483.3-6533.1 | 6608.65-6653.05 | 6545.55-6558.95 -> 0.2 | 29.5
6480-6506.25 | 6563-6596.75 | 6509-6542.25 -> -1.5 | 29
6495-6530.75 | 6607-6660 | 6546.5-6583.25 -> 2.3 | 29.5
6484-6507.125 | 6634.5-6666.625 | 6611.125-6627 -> 0.0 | 28.6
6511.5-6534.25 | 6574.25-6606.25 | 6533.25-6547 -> 0.7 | 30.6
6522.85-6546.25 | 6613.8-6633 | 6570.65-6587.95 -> 0.2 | 29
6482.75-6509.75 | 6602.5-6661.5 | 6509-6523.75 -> -0.9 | 29.3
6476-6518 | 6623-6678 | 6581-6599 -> -0.1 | 29.1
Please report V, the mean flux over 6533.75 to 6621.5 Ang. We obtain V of 28.6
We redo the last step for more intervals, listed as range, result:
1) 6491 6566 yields 29.1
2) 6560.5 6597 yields 27.8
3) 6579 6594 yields 28.7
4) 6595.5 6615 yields 30.2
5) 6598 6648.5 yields 29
